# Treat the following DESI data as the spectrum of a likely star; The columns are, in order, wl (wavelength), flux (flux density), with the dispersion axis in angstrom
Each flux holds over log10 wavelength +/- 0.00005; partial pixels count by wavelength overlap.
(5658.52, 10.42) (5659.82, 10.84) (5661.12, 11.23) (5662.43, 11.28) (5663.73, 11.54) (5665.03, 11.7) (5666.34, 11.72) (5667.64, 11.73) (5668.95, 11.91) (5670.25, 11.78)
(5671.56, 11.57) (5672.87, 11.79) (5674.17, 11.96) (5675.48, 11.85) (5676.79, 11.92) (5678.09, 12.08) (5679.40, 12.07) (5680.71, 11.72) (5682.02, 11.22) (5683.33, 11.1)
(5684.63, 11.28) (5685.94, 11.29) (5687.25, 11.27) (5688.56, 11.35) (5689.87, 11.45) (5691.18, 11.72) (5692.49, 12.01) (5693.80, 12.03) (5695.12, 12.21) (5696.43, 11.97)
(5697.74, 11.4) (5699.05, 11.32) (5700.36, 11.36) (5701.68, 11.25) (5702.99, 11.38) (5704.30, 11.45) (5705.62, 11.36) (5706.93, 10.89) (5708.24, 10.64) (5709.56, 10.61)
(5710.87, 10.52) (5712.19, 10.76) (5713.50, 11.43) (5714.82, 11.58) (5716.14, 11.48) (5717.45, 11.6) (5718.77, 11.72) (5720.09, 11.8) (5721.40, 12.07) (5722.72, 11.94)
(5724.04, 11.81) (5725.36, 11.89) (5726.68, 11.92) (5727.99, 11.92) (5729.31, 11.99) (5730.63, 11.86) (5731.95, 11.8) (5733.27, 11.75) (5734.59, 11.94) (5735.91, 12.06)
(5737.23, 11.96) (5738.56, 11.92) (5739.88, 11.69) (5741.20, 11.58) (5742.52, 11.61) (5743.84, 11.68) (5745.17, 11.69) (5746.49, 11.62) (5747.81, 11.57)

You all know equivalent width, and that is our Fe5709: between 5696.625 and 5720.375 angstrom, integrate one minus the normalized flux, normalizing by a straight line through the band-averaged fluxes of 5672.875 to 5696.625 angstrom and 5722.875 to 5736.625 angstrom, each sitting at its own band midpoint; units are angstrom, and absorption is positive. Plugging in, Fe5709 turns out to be 1.1 angstrom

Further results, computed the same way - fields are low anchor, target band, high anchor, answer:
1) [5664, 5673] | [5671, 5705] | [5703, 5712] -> -0.9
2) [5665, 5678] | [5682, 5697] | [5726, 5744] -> 0.3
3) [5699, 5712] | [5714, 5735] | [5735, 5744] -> -0.6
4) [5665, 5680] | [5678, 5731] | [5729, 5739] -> 1.6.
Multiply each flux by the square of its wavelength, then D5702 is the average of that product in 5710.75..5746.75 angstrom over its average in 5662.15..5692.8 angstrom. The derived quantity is 1.0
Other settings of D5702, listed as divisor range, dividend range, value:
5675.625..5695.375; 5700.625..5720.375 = 0.97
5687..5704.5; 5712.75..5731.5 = 1.03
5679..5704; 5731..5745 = 1.04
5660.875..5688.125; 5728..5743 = 1.04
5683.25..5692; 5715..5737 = 1.05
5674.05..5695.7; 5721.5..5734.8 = 1.03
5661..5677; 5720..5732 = 1.04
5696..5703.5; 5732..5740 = 1.05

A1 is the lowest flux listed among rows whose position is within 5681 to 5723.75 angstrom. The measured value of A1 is 10.52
